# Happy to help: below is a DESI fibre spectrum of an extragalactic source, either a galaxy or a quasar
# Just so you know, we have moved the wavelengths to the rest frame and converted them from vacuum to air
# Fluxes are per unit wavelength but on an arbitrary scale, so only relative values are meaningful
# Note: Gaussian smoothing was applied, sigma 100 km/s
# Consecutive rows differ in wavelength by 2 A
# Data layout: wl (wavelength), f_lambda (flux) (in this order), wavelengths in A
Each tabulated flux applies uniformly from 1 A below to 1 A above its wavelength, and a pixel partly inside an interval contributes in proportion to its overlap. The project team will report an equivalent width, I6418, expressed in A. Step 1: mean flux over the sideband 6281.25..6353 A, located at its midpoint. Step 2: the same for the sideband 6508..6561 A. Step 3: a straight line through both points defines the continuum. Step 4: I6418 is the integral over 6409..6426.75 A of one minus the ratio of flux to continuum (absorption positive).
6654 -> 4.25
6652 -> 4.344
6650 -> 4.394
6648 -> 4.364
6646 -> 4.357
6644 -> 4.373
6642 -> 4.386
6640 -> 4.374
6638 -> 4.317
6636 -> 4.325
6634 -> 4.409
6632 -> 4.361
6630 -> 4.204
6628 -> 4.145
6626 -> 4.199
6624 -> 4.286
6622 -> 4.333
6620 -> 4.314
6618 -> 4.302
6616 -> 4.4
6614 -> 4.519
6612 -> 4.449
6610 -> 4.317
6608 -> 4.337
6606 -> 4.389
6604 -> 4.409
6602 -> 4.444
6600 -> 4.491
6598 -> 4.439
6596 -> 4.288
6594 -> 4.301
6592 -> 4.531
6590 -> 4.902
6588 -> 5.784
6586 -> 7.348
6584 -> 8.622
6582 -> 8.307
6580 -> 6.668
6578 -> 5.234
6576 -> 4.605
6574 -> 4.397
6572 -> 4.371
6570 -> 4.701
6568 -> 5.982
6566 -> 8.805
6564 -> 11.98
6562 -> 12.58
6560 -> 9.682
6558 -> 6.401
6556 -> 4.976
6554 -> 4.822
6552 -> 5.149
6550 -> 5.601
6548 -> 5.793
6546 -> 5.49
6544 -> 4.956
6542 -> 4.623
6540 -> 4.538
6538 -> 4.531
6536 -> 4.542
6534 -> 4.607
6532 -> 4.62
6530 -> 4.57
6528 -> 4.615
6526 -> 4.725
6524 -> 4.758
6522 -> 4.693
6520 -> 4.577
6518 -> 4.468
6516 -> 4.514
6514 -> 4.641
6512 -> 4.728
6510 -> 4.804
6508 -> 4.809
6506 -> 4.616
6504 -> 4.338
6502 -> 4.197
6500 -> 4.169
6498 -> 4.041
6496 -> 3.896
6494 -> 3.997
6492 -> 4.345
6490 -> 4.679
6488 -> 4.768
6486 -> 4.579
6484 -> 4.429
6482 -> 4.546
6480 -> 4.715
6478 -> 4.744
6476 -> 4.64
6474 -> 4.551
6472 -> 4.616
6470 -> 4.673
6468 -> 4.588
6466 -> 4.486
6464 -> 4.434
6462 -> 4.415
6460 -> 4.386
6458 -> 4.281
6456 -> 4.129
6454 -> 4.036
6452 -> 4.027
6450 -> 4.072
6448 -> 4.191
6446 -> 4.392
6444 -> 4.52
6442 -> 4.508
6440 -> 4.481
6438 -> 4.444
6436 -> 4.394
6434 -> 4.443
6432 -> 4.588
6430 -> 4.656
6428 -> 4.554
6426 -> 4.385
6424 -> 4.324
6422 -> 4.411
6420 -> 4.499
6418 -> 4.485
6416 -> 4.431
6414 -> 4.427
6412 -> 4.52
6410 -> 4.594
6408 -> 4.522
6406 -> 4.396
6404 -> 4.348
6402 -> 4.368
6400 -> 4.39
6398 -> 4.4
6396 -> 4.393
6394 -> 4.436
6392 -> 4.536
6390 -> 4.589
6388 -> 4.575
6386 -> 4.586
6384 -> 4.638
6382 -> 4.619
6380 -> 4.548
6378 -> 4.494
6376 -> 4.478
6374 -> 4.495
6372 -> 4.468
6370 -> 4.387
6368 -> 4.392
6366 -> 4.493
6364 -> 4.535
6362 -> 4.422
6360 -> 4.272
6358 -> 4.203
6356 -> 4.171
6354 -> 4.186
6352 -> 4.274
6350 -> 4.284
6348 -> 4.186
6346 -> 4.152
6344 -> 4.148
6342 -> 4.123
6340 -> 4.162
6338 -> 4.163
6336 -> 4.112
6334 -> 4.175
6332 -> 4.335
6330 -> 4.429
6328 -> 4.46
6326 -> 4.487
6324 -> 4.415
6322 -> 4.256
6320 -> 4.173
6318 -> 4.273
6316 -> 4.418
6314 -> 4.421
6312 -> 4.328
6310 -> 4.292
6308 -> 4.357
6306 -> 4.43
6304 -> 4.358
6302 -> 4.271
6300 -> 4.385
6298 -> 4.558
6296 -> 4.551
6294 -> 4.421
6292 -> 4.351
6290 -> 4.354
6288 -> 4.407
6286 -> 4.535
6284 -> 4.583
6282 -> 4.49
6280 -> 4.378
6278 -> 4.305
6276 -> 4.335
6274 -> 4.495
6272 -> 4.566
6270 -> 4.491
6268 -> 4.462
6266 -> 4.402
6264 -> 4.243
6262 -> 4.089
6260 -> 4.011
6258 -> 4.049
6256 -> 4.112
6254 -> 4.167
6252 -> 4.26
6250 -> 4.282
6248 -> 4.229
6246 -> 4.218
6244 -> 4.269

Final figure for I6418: 0.8 A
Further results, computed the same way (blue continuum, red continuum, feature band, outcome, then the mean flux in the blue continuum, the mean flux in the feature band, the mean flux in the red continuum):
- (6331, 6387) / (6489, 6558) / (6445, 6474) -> 1.3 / 4.34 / 4.34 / 4.68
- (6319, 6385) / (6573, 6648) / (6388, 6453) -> 0.4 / 4.34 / 4.43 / 4.8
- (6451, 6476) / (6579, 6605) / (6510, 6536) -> 1.6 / 4.4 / 4.63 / 5.58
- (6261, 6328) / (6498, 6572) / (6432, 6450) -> 2.2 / 4.39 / 4.41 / 5.45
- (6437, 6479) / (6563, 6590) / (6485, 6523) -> 5.7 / 4.41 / 4.47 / 6.61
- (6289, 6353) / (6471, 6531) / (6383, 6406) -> -0.4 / 4.32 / 4.47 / 4.53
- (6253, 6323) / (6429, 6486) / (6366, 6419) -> -0.9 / 4.35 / 4.48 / 4.44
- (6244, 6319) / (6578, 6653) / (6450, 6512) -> 2.4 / 4.35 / 4.43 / 4.78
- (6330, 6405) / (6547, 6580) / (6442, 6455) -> 2.6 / 4.37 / 4.23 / 6.57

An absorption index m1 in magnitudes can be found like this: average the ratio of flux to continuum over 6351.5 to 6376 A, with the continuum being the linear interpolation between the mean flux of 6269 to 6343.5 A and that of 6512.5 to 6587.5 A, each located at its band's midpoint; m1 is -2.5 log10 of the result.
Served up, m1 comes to 0.08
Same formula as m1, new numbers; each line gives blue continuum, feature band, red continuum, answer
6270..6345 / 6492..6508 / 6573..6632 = 0.12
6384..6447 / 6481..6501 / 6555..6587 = 0.31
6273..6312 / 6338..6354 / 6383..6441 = 0.06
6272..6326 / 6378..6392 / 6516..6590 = 0.07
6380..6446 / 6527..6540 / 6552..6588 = 0.36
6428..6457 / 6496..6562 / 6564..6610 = 0.01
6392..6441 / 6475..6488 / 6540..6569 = 0.20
